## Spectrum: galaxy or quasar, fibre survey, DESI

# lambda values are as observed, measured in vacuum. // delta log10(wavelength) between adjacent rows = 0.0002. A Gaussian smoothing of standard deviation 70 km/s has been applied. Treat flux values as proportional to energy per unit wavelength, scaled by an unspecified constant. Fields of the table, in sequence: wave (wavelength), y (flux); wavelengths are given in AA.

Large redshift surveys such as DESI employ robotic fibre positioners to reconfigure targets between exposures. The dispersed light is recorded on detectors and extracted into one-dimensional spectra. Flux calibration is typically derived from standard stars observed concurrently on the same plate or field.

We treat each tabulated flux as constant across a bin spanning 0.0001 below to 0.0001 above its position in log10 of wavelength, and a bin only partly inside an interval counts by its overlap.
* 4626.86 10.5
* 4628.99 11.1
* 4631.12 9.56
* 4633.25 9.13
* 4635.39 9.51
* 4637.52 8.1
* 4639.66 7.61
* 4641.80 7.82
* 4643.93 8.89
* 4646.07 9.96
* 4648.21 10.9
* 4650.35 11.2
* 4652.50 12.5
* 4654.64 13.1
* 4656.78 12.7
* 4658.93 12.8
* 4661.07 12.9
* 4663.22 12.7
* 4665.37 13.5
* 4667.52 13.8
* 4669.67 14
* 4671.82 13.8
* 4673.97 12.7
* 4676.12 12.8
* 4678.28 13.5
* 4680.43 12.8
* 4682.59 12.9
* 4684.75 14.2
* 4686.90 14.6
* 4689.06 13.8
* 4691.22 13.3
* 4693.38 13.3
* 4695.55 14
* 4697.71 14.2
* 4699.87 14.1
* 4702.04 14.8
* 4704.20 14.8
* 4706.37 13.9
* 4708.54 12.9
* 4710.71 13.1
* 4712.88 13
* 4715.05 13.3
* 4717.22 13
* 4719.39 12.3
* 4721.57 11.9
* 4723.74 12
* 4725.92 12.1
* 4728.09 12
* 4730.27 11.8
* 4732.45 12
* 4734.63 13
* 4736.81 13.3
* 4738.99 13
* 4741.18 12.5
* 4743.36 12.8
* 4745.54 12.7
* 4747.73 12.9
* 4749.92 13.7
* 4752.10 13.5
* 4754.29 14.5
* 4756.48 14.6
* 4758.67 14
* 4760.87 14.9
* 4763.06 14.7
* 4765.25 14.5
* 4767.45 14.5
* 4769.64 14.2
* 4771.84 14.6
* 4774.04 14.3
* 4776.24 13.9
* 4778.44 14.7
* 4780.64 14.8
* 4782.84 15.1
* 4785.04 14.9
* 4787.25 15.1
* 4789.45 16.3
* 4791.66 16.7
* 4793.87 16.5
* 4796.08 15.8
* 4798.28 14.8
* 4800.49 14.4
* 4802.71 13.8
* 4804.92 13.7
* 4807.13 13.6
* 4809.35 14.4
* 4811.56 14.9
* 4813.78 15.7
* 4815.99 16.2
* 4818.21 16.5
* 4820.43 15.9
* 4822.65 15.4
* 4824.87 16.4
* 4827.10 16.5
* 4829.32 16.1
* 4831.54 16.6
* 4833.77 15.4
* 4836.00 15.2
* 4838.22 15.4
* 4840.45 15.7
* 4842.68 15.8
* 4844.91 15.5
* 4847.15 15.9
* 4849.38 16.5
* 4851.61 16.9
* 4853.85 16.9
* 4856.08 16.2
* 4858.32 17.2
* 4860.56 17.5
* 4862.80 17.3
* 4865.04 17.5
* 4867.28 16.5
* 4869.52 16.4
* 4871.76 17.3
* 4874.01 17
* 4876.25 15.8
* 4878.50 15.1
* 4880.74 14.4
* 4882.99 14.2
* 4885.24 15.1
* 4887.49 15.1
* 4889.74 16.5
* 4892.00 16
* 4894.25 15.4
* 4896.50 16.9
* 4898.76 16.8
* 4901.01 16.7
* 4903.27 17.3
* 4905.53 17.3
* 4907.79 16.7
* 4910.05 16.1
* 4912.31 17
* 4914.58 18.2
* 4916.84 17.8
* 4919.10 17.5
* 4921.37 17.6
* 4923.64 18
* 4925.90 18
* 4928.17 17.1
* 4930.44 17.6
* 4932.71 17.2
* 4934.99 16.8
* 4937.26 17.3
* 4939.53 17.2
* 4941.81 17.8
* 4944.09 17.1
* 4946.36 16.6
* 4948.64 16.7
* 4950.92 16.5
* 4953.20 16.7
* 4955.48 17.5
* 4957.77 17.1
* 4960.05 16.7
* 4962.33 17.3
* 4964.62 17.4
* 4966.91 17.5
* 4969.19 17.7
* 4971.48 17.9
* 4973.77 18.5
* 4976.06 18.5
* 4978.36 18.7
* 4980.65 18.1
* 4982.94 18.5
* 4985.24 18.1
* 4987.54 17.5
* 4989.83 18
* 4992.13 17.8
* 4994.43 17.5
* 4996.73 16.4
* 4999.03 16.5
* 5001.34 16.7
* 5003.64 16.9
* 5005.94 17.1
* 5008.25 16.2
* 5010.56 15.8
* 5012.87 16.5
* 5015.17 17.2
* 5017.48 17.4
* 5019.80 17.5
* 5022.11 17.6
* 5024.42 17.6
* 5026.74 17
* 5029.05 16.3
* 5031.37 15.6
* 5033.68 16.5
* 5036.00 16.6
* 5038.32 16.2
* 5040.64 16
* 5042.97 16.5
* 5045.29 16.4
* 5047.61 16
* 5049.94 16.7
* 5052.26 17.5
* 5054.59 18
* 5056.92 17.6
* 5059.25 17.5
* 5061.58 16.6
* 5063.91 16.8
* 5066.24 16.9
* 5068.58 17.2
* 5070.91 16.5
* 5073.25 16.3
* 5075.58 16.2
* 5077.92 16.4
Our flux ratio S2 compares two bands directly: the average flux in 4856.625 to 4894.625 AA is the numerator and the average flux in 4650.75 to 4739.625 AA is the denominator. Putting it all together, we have 1.2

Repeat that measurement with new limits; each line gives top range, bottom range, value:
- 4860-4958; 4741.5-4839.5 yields 1.13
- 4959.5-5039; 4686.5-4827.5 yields 1.22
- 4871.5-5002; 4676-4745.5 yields 1.30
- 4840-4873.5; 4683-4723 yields 1.23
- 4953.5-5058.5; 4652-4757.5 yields 1.30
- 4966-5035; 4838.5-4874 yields 1.04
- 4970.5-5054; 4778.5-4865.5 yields 1.09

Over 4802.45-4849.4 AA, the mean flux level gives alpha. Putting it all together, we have 15.5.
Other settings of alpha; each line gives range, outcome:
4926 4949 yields 17.2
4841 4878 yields 16.6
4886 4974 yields 17.1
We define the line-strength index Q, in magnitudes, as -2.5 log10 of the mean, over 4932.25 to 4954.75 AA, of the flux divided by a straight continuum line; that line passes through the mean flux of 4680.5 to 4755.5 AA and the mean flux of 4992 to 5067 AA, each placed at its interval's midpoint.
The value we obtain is -0.08 mag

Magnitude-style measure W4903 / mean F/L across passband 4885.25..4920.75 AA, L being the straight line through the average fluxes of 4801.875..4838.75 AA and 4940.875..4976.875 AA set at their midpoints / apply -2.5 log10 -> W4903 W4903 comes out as -0.01 mag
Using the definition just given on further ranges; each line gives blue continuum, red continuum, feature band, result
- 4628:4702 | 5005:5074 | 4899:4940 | -0.13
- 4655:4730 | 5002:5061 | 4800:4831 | -0.05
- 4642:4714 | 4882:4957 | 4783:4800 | -0.06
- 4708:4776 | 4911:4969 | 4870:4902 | 0.02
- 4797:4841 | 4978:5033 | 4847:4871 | -0.07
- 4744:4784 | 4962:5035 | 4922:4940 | -0.06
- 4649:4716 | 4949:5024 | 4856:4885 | -0.03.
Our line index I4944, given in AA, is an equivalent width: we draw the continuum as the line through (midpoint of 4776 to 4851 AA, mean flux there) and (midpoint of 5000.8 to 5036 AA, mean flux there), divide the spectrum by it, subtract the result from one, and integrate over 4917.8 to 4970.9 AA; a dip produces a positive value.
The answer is -3.13 AA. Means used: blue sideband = 15.4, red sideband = 16.8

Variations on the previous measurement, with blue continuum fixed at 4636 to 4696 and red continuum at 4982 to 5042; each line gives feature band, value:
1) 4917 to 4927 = -1.3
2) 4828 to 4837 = -0.8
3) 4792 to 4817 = -1.4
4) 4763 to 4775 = -0.7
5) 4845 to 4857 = -1.3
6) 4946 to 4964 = -0.8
